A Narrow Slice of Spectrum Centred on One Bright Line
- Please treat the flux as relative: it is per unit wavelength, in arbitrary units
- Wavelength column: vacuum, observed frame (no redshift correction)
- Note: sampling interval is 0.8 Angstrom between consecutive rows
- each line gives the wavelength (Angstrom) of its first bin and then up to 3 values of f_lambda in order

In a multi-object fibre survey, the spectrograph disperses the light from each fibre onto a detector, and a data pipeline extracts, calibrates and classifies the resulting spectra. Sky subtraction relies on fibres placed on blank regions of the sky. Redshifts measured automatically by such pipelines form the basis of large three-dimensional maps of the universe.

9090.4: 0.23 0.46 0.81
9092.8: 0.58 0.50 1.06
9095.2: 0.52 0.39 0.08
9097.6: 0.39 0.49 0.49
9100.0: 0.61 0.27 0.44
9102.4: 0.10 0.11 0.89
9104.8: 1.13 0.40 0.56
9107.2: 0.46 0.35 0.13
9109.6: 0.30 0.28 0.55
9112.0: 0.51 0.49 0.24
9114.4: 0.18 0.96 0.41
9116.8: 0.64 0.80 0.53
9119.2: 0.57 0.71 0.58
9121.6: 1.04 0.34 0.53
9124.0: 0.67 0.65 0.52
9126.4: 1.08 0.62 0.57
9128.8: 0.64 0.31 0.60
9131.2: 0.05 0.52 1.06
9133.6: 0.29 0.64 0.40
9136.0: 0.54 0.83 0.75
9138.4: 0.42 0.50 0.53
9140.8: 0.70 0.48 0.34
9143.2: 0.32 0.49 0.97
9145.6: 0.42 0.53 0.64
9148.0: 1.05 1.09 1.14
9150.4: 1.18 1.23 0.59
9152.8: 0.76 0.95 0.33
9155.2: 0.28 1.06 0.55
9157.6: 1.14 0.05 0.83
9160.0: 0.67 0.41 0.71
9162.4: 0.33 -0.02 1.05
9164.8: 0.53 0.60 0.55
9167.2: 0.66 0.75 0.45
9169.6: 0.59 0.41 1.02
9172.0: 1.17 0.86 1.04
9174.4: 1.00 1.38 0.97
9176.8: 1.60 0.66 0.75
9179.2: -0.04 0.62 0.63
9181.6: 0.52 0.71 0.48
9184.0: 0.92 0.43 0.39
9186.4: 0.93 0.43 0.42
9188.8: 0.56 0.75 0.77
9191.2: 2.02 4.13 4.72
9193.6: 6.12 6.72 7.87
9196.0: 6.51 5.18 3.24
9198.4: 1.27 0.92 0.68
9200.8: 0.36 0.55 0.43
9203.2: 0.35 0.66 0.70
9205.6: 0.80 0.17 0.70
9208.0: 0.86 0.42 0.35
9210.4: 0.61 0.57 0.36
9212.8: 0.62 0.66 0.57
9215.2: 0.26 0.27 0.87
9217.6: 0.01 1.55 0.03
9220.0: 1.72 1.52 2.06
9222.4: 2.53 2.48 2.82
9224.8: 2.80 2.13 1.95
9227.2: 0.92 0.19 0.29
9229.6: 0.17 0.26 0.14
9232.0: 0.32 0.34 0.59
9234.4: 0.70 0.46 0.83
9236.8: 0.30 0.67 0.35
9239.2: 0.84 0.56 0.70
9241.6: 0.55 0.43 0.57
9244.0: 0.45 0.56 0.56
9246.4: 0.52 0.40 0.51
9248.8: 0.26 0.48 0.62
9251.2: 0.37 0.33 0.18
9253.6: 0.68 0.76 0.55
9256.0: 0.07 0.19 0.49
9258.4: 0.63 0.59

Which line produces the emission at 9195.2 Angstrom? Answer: H-alpha 6563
